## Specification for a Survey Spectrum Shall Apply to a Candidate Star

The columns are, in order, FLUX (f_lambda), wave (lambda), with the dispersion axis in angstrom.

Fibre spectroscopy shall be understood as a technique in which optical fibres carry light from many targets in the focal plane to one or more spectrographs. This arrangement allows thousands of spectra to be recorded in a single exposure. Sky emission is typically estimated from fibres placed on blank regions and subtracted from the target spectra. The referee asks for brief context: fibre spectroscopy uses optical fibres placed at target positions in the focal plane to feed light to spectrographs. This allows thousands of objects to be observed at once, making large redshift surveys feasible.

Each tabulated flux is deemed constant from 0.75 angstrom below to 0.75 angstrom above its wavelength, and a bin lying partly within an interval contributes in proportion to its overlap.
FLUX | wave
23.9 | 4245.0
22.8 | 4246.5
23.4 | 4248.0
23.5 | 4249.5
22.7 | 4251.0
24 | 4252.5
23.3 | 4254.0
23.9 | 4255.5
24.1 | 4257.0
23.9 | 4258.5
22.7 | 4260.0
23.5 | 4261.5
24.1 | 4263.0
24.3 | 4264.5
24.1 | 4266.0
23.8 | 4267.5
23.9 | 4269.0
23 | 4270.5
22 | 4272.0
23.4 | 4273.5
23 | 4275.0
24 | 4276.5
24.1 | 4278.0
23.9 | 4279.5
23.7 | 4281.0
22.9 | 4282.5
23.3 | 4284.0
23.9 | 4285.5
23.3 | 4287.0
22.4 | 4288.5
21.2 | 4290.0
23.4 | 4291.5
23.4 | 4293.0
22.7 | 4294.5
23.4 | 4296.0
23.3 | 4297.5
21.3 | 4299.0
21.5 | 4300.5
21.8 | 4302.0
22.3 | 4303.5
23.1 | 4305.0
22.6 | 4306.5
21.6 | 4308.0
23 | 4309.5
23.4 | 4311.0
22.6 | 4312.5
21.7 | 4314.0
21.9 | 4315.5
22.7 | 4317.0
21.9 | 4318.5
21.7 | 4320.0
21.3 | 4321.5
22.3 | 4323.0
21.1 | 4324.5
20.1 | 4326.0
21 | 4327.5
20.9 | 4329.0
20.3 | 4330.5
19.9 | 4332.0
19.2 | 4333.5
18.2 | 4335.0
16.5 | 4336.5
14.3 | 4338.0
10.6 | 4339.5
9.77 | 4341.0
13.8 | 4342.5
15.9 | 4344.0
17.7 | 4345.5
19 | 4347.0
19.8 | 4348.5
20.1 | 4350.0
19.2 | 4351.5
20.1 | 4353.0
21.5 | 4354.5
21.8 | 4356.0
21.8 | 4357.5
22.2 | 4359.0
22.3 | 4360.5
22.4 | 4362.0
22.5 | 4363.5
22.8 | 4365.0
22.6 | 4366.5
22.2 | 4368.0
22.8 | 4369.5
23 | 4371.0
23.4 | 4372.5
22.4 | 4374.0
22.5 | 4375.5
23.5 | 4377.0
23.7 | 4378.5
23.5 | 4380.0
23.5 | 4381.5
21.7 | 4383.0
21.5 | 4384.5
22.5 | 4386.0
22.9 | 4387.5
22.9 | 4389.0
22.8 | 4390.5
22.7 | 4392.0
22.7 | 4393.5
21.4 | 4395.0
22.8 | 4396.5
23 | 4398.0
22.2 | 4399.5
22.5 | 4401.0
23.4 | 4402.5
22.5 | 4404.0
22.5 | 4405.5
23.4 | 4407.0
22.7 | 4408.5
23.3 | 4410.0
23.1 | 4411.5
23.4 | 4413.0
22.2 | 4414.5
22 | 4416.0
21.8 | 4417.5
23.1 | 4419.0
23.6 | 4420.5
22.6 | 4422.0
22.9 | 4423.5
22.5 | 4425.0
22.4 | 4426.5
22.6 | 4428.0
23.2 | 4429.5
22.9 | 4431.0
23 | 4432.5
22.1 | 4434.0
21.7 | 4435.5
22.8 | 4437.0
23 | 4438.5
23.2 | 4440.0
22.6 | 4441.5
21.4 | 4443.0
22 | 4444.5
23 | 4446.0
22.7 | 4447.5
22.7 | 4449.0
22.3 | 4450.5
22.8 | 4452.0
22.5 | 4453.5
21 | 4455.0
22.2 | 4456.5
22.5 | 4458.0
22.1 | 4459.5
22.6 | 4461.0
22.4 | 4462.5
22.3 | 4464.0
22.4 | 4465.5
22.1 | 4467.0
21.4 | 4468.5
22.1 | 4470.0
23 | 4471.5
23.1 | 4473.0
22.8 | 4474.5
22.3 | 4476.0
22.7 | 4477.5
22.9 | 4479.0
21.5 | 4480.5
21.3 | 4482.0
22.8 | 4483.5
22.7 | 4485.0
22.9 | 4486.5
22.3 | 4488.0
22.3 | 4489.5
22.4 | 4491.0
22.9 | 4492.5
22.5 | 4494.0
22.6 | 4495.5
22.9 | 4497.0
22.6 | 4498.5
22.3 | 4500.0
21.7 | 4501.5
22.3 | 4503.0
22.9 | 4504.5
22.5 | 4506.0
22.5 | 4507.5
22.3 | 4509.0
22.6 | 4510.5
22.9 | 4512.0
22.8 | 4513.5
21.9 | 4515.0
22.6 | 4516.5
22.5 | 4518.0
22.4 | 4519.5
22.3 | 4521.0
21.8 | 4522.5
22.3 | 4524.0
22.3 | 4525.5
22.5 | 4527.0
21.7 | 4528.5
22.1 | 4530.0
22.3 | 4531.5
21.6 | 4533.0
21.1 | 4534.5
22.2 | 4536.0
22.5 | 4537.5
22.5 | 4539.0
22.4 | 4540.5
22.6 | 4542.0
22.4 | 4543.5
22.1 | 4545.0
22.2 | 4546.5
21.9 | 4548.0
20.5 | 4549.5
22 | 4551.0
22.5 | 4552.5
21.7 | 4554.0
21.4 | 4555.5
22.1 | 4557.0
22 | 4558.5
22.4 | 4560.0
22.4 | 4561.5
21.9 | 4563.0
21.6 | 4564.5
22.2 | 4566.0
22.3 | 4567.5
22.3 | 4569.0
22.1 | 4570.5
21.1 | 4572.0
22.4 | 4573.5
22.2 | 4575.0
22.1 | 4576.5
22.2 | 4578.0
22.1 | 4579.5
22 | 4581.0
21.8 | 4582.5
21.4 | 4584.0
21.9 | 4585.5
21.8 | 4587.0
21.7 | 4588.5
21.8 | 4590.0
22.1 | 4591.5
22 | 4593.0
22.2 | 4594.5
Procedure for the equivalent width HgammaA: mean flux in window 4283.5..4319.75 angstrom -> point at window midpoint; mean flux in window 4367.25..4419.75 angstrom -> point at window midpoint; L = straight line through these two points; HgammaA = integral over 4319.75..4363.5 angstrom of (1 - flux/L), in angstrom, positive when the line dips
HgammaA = 6.7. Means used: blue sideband 22.6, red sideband 22.7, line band 19.2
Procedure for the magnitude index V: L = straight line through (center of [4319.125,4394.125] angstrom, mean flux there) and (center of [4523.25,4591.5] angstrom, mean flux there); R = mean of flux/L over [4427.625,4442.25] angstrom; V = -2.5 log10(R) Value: -0.08 mag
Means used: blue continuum 20.7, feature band 22.7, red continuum 22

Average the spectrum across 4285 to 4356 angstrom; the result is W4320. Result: 20.5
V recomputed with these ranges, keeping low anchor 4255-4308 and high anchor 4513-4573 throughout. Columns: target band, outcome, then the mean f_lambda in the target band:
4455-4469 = 0.01 mag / 22.2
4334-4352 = 0.37 mag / 16.2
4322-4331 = 0.10 mag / 21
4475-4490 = 0.00 mag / 22.4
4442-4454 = 0.00 mag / 22.4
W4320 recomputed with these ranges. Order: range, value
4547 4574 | 21.9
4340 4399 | 21.3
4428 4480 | 22.5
